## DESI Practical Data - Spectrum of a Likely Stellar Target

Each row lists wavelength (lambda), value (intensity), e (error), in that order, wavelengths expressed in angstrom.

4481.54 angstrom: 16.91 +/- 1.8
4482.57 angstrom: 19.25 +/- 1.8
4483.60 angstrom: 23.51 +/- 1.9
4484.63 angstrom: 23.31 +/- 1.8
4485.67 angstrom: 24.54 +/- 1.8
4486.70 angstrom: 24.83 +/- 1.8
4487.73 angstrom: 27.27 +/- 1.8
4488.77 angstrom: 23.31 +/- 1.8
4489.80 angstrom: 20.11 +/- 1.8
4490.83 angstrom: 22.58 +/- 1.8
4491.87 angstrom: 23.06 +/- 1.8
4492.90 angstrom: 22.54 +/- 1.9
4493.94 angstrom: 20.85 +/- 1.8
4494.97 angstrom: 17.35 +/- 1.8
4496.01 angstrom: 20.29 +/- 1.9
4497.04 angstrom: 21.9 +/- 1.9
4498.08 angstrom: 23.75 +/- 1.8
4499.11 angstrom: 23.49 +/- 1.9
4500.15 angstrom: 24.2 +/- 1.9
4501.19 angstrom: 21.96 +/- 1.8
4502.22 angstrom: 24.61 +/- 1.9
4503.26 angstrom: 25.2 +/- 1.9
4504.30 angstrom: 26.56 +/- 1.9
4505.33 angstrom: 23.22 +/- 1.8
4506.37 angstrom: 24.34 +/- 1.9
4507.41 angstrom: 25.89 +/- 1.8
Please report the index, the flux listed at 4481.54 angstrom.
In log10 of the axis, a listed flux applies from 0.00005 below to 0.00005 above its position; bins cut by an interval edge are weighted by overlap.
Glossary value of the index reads 16.91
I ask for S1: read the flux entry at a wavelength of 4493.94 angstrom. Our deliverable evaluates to 20.85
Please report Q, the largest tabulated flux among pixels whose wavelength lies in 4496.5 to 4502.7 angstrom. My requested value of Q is 24.61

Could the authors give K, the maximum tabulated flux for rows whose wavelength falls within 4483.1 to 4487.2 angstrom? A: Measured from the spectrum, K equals 24.83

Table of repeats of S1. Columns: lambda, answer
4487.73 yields 27.27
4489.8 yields 20.11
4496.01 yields 20.29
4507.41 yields 25.89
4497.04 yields 21.9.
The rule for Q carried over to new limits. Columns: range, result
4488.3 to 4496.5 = 23.31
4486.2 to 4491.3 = 27.27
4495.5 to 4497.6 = 21.9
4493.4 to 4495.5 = 20.85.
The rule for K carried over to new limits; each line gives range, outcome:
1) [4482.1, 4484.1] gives 23.51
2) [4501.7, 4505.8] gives 26.56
